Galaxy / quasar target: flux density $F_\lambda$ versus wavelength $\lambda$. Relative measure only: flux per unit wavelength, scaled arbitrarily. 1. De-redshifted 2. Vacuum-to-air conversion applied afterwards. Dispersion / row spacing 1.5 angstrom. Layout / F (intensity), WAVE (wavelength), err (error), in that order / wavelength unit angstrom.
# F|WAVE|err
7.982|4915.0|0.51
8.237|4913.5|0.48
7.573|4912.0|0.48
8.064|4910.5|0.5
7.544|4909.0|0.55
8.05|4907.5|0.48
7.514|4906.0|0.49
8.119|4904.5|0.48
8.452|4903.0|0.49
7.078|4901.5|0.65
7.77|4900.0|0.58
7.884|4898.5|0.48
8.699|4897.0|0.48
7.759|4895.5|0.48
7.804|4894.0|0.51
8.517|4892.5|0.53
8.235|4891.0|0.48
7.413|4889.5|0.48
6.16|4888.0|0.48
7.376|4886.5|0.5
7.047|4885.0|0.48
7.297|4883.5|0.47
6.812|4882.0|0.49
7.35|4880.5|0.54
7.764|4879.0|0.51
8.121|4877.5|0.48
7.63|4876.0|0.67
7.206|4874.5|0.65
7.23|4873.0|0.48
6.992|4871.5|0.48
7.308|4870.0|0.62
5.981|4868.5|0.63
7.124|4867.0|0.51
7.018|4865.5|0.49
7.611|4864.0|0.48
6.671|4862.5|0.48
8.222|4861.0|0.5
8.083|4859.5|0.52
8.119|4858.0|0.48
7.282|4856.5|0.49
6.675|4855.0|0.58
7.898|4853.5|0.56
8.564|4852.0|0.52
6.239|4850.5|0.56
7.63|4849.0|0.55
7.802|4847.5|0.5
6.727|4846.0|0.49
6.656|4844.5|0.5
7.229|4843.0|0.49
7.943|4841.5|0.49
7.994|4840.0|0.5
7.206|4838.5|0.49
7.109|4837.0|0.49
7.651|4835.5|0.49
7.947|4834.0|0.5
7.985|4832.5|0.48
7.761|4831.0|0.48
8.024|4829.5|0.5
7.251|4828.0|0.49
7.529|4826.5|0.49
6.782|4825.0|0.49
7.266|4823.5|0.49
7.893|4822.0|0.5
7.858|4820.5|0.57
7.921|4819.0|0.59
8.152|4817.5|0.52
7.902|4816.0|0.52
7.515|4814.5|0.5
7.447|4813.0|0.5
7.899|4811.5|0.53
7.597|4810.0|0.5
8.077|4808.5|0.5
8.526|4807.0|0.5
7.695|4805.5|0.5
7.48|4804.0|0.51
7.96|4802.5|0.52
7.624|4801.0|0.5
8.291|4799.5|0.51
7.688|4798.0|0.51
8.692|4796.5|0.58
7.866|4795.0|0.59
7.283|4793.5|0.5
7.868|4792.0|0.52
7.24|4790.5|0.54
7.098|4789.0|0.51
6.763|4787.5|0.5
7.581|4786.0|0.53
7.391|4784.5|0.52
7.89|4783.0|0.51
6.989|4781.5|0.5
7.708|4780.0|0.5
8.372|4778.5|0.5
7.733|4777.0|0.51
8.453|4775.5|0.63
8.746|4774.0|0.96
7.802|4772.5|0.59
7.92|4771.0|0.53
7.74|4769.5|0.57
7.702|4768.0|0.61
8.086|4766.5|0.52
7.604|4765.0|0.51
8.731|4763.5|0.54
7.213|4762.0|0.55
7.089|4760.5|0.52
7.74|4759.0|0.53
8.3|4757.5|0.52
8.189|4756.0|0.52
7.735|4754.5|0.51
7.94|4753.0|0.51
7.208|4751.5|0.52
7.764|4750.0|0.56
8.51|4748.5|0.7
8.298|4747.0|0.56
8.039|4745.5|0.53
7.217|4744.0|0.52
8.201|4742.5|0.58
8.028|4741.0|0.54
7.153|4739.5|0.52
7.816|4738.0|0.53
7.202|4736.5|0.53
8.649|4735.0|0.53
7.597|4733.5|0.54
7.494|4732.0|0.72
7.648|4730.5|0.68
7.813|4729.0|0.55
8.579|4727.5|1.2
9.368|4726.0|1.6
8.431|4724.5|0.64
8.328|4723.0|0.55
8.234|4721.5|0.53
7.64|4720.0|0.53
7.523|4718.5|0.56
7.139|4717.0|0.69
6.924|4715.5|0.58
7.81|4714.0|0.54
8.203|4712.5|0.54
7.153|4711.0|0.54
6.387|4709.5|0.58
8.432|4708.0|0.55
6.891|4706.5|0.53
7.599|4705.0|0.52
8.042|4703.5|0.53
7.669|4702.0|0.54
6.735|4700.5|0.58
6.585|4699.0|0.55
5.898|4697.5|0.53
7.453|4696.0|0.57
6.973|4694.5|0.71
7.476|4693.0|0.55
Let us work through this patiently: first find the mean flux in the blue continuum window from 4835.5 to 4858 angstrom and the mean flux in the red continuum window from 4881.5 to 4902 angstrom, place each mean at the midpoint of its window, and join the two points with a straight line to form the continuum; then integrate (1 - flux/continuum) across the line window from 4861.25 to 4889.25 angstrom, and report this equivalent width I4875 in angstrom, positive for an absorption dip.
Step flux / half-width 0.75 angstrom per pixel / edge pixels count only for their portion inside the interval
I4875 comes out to 1.2 angstrom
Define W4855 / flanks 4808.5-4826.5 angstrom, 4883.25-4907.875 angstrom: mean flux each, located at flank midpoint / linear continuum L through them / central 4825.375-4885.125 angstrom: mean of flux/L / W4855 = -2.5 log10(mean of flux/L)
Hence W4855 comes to 0.04 mag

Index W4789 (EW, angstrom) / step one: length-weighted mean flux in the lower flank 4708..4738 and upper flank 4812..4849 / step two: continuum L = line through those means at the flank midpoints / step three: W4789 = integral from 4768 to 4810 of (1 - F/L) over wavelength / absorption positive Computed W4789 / -0.7 angstrom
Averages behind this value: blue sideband 7.81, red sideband 7.57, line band 7.79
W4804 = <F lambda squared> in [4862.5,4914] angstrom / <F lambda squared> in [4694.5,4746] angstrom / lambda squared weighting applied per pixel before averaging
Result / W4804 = 1.1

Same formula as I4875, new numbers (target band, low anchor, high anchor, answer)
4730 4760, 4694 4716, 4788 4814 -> -1.45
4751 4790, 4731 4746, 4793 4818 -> 0.19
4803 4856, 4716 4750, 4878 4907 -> 1.12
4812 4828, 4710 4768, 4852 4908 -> 0.11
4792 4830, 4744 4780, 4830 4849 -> -0.50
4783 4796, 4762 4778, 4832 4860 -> 0.73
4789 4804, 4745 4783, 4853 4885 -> -0.10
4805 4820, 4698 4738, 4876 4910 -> -0.38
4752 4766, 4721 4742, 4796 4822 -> 0.26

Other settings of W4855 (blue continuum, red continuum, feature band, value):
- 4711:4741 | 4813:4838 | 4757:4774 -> -0.01 mag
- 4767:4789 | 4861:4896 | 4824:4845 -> 0.00 mag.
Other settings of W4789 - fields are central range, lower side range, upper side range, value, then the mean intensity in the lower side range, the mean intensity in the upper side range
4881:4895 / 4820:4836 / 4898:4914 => 0.68 angstrom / 7.63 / 7.84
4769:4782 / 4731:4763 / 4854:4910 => -0.39 angstrom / 7.79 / 7.52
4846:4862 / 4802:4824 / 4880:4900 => 0.20 angstrom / 7.82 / 7.58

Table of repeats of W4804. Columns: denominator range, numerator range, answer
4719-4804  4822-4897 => 0.99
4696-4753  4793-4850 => 1.04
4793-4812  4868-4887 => 0.95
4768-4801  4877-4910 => 1.03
